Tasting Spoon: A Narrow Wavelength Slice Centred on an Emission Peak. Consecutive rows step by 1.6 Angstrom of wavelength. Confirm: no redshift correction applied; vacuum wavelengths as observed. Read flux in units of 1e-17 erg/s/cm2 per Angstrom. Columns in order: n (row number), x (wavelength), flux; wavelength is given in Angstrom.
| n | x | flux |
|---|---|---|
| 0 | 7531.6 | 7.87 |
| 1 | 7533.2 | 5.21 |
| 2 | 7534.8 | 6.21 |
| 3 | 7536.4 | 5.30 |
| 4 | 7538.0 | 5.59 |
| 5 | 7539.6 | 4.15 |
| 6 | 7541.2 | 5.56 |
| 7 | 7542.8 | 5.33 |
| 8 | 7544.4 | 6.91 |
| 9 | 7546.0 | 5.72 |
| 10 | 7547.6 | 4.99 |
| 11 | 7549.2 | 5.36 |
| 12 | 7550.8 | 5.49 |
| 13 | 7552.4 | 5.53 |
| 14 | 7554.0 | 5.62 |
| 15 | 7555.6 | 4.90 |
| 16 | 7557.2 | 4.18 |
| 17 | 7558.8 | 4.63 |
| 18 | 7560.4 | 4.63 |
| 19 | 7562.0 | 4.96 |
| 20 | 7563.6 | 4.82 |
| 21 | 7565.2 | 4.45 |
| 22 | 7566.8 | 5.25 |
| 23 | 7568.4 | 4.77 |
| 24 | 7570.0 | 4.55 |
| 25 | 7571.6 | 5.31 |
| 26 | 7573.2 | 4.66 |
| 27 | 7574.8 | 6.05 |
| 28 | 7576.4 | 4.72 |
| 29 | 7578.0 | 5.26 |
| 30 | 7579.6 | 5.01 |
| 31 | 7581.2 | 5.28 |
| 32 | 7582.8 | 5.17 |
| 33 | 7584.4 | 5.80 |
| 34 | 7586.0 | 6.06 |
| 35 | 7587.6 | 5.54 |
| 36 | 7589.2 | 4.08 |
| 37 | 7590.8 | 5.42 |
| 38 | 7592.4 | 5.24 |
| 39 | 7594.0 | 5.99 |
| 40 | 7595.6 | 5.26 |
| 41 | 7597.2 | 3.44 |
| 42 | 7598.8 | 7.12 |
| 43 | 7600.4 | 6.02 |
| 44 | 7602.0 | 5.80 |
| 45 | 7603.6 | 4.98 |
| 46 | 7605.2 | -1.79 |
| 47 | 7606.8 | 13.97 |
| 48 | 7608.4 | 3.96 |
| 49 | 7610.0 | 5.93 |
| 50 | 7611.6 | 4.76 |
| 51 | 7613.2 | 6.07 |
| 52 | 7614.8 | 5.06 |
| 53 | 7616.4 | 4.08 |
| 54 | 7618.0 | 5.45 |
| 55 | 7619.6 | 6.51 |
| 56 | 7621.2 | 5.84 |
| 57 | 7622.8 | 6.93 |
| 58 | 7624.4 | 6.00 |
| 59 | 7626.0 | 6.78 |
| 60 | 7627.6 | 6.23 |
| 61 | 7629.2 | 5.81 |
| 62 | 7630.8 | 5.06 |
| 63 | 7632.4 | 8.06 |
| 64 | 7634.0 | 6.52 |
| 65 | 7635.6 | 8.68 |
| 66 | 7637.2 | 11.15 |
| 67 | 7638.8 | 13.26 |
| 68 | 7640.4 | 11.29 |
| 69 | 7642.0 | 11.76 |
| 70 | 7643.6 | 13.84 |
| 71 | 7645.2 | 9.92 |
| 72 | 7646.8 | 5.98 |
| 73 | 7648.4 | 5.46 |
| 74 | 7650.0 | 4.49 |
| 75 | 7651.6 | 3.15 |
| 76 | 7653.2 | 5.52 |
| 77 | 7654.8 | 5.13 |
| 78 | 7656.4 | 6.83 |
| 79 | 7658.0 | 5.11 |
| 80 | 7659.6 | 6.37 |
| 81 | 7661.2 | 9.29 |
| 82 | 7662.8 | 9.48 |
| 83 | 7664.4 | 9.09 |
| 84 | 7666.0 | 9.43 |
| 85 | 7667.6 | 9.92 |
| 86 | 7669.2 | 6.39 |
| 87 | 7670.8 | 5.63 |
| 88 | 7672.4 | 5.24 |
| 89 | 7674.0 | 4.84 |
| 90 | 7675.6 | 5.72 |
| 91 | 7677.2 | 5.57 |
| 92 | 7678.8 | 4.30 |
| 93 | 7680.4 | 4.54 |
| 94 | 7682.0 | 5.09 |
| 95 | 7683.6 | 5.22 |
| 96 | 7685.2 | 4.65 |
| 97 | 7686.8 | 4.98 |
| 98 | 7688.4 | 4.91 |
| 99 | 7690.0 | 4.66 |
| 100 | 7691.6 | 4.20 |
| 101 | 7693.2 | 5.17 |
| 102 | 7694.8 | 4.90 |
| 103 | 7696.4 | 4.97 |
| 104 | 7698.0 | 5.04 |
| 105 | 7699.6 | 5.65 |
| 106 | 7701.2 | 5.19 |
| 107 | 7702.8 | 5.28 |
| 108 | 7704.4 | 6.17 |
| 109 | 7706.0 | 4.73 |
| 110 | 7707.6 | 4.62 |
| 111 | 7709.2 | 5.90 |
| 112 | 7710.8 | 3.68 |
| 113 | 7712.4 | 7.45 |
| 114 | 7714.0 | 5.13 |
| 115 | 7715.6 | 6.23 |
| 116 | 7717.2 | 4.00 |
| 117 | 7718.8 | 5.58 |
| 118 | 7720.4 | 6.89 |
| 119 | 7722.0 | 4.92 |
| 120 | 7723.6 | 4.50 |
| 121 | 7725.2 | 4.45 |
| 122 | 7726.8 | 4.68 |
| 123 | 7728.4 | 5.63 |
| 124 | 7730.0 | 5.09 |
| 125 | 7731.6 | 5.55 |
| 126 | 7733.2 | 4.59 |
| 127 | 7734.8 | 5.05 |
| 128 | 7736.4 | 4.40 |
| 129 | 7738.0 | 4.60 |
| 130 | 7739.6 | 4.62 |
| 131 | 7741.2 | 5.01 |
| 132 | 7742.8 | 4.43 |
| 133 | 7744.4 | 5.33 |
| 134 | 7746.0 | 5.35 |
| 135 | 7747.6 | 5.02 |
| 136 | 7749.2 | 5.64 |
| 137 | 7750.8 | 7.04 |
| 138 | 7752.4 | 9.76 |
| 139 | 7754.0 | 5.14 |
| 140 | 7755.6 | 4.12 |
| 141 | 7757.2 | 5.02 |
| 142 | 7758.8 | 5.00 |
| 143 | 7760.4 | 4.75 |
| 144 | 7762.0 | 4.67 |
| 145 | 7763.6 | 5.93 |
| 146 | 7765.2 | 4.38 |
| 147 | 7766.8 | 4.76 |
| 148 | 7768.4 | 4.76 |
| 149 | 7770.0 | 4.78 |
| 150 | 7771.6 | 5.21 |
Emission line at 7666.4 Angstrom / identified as [N II] 6583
